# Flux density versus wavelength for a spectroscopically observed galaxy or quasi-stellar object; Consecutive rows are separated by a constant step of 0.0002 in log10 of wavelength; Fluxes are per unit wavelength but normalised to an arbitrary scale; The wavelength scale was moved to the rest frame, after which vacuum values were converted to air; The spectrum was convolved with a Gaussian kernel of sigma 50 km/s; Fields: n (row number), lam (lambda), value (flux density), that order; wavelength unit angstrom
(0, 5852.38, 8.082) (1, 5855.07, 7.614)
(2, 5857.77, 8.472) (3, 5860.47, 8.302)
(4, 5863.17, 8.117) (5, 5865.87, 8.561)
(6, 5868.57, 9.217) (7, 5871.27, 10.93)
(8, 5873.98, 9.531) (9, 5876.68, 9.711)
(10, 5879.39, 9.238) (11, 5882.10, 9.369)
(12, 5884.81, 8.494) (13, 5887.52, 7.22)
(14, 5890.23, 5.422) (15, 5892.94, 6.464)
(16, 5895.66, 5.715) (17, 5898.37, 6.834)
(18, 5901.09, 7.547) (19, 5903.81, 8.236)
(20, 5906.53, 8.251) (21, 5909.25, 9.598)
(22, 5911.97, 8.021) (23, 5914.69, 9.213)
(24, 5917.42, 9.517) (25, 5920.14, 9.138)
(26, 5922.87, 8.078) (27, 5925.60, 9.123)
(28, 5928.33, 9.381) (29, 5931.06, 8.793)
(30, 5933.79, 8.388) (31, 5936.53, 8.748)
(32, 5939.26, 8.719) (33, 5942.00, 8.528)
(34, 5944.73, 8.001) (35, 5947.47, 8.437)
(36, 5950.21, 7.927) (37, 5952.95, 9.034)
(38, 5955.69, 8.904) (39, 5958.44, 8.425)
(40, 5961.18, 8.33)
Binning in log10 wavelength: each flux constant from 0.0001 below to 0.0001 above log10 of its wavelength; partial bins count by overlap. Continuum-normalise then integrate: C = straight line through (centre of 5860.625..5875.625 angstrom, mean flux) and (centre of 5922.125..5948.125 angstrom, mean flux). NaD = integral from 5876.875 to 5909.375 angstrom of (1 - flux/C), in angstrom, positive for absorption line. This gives 4.7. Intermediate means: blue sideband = 9.21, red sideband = 8.64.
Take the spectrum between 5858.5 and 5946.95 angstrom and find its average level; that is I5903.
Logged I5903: 8.45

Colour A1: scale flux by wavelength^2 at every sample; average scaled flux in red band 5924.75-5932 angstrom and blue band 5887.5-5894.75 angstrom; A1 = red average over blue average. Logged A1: 1.5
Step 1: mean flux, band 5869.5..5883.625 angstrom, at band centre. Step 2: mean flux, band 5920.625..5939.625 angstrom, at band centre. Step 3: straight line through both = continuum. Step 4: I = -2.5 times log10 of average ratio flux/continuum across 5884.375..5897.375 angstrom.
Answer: 0.40 mag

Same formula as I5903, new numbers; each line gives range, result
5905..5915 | 8.72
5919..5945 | 8.71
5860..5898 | 8.27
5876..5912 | 7.82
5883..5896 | 6.83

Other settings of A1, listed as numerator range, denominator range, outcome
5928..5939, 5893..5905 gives 1.27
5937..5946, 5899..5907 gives 1.09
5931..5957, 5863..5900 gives 1.06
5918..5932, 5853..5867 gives 1.11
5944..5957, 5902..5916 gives 1.00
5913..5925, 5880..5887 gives 1.04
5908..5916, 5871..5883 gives 0.94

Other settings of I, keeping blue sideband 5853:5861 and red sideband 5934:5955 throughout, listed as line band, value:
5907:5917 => -0.07 mag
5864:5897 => -0.01 mag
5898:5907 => 0.07 mag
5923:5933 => -0.06 mag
